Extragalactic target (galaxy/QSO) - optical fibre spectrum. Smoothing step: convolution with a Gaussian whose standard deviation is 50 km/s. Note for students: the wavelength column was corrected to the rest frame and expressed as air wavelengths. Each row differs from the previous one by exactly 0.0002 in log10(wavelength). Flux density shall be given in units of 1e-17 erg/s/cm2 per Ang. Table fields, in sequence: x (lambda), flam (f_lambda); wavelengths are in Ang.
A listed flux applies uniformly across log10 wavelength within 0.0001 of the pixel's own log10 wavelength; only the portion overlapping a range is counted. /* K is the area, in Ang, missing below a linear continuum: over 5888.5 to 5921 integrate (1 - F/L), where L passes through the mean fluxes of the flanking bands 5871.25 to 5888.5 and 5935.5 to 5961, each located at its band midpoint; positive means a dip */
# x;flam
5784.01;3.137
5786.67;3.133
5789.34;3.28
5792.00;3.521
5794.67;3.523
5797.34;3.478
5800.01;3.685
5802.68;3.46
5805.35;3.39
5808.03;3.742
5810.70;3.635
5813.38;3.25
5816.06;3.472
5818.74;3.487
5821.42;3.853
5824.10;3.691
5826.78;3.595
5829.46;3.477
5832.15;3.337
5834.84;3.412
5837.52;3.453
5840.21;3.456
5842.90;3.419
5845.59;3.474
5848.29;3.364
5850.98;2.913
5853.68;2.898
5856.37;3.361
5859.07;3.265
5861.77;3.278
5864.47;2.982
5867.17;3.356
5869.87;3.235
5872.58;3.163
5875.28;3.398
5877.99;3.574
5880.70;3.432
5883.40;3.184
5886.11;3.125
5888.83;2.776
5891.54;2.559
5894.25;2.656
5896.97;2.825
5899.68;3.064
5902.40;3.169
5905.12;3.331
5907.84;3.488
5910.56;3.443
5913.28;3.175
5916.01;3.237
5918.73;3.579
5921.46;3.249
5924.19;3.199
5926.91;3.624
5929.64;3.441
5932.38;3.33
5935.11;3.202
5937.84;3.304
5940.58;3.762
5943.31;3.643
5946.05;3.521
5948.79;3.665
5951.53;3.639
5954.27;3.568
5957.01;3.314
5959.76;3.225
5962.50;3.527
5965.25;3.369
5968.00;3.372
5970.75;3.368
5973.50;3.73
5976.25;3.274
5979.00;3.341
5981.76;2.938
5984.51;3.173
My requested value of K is 2.33 Ang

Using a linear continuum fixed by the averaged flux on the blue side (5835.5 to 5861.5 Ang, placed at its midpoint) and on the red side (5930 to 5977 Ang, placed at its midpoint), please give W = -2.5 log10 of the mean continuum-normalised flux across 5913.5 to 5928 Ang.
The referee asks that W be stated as 0.02 mag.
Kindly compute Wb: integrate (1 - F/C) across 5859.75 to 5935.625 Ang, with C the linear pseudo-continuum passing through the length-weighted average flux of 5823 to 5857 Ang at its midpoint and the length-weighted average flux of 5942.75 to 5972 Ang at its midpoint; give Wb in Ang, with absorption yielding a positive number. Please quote 4.5 Ang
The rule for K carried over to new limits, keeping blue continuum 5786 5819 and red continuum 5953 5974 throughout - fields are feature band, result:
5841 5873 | 2.1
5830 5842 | 0.1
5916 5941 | 0.3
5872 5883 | 0.2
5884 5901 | 2.9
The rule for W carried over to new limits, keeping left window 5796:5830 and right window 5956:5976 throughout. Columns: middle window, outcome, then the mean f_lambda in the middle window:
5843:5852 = 0.08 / 3.29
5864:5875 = 0.09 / 3.22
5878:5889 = 0.09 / 3.22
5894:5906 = 0.15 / 3.03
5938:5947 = -0.05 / 3.6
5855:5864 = 0.08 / 3.27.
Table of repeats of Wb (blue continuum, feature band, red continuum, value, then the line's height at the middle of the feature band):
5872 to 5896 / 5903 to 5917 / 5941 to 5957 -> -0.2 Ang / 3.29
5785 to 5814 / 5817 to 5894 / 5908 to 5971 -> 3.5 Ang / 3.45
